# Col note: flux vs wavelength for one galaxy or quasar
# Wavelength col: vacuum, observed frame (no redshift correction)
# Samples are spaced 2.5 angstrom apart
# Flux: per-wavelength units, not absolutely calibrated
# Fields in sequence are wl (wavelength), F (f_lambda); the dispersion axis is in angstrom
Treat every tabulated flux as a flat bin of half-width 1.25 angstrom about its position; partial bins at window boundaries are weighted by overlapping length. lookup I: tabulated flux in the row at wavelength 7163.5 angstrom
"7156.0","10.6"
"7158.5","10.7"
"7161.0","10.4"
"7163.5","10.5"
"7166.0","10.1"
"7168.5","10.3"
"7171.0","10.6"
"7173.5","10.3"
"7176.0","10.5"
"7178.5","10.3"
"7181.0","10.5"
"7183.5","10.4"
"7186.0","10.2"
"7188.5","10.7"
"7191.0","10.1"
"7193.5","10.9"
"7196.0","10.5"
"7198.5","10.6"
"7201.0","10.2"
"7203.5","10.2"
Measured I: 10.5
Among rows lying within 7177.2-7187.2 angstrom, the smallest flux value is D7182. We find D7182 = 10.2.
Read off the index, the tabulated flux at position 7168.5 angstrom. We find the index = 10.3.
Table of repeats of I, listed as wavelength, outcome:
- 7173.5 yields 10.3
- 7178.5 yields 10.3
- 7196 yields 10.5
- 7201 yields 10.2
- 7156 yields 10.6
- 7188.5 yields 10.7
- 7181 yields 10.5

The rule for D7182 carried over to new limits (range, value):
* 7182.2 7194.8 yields 10.1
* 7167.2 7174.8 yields 10.3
